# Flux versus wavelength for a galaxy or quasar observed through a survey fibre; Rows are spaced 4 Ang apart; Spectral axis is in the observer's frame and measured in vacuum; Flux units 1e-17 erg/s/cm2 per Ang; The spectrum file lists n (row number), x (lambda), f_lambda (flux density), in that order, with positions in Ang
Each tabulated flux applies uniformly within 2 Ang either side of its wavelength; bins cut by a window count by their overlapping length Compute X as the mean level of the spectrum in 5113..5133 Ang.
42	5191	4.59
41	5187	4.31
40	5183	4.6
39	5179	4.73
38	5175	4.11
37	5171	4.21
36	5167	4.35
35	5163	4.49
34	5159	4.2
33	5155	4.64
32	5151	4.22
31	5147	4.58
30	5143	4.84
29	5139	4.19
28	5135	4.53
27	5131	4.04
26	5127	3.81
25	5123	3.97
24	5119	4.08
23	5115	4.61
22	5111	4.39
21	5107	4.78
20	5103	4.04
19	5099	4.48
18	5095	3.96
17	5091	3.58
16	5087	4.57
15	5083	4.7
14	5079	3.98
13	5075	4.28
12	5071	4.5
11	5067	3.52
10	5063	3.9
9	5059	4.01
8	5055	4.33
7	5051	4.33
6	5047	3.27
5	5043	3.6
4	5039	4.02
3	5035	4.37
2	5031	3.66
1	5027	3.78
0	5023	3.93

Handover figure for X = 4.1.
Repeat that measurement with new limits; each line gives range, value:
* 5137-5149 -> 4.54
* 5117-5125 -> 4.03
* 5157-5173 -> 4.31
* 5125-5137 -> 4.13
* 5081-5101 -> 4.26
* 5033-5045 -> 4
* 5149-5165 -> 4.39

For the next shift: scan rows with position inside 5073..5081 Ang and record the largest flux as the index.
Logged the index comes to 4.28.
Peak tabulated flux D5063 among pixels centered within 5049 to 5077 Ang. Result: 4.5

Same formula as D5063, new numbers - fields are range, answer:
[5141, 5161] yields 4.84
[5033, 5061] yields 4.37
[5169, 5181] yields 4.73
